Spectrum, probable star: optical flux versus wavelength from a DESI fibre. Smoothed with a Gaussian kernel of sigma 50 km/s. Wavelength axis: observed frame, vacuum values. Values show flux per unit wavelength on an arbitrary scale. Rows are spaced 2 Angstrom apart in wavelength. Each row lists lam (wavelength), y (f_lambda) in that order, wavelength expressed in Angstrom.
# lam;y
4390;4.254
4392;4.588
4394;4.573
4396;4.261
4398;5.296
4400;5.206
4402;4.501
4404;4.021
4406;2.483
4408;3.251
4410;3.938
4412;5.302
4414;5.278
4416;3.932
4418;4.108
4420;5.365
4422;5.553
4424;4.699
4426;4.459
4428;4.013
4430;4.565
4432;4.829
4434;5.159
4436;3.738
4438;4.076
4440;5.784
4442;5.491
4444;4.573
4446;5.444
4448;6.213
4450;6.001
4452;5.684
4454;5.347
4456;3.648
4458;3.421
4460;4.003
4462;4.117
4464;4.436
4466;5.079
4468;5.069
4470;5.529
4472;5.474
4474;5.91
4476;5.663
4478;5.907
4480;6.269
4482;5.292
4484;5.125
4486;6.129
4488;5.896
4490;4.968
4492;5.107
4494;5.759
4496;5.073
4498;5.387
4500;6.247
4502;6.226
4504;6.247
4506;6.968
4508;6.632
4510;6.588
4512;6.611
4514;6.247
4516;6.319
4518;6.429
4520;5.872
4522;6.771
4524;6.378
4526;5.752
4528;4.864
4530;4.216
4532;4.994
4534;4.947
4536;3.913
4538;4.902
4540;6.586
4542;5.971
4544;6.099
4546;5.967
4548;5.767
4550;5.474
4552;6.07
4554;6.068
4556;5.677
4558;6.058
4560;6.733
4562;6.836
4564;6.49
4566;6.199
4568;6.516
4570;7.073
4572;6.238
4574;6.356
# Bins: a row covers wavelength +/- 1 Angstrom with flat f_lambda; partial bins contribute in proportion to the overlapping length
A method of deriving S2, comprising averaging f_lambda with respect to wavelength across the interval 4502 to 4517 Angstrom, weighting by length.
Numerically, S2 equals 6.5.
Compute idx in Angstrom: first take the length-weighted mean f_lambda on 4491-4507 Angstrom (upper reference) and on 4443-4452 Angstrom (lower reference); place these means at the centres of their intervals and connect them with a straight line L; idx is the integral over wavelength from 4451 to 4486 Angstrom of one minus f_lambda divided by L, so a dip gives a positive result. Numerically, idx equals 3.8 Angstrom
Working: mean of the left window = 5.57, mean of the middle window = 5.09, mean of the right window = 5.88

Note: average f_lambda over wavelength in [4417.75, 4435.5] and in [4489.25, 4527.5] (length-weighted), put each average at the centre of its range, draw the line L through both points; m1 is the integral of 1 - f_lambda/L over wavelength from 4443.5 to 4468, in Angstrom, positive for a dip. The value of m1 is 1.7 Angstrom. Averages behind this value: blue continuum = 4.75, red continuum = 6.07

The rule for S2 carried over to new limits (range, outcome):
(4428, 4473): 4.87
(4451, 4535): 5.54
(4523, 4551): 5.42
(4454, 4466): 4.14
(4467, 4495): 5.58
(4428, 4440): 4.54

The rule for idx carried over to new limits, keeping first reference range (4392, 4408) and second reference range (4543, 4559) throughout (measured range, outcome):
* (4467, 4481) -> -1.69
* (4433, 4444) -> -0.30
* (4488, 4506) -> -1.33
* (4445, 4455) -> -1.91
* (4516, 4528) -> -1.18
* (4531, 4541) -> 1.17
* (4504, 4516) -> -2.41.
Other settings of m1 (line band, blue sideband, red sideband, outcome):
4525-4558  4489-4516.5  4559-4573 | 4.7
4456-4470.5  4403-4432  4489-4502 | 1.7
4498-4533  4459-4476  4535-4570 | -3.2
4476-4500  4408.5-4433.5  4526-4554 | -2.4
